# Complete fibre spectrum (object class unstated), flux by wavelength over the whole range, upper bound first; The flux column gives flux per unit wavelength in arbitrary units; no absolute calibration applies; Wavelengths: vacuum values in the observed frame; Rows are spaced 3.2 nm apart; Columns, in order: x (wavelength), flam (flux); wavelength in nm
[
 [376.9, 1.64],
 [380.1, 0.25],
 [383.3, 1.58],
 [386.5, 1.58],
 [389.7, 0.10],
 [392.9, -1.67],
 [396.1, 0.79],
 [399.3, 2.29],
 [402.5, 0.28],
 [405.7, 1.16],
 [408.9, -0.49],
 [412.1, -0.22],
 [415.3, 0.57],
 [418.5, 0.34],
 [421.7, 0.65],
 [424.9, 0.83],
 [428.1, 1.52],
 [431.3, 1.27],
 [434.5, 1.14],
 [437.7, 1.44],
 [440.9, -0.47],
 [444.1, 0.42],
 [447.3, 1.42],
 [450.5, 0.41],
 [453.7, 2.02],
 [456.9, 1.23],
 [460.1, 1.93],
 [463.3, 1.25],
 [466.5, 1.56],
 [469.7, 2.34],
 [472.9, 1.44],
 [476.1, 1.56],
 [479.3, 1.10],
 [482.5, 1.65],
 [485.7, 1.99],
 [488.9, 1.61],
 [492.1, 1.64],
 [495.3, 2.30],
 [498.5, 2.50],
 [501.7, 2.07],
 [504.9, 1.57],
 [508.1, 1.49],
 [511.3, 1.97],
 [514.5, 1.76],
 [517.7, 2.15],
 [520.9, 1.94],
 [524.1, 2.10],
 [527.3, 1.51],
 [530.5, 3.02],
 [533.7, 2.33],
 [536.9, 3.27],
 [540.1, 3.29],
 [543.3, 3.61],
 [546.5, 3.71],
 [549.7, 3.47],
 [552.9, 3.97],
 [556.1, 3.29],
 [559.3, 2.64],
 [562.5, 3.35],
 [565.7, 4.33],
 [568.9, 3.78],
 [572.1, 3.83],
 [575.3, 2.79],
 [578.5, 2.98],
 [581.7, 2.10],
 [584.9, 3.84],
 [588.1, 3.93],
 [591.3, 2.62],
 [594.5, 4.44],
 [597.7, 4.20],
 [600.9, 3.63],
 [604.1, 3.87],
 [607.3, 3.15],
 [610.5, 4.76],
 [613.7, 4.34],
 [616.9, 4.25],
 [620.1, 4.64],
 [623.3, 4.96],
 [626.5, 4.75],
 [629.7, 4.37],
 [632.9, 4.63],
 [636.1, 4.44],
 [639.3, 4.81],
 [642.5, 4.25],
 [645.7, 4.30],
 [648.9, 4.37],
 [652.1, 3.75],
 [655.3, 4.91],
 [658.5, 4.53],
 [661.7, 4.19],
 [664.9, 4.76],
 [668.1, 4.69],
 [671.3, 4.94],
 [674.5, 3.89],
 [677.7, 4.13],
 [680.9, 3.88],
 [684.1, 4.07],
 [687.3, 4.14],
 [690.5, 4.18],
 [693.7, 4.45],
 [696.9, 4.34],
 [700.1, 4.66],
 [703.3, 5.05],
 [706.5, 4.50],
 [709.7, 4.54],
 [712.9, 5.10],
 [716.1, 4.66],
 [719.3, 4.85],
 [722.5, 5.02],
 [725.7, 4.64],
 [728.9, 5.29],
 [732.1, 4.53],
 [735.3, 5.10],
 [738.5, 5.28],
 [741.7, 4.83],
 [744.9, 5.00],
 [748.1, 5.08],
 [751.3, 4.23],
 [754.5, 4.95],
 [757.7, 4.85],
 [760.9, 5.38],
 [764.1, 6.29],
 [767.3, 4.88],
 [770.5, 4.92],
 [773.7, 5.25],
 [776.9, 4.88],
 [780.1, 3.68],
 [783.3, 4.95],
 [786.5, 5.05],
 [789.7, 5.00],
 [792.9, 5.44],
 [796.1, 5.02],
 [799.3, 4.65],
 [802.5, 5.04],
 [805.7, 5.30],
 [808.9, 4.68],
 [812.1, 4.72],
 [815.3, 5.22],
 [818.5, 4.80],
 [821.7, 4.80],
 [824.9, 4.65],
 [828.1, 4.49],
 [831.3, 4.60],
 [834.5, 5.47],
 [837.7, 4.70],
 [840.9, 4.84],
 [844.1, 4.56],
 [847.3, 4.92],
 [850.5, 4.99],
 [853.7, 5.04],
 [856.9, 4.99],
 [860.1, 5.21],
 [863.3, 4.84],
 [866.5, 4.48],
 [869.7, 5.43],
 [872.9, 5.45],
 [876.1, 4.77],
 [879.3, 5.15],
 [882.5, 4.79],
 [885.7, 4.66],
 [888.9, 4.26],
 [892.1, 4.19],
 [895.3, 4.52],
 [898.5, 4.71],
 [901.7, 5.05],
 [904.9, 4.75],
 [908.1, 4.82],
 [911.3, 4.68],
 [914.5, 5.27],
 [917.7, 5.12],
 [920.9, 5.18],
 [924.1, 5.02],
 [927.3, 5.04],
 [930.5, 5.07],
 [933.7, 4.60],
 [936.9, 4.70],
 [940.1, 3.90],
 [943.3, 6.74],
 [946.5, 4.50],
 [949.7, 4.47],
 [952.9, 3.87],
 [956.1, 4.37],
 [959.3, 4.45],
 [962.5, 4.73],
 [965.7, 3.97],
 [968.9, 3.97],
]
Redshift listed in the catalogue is 0.33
